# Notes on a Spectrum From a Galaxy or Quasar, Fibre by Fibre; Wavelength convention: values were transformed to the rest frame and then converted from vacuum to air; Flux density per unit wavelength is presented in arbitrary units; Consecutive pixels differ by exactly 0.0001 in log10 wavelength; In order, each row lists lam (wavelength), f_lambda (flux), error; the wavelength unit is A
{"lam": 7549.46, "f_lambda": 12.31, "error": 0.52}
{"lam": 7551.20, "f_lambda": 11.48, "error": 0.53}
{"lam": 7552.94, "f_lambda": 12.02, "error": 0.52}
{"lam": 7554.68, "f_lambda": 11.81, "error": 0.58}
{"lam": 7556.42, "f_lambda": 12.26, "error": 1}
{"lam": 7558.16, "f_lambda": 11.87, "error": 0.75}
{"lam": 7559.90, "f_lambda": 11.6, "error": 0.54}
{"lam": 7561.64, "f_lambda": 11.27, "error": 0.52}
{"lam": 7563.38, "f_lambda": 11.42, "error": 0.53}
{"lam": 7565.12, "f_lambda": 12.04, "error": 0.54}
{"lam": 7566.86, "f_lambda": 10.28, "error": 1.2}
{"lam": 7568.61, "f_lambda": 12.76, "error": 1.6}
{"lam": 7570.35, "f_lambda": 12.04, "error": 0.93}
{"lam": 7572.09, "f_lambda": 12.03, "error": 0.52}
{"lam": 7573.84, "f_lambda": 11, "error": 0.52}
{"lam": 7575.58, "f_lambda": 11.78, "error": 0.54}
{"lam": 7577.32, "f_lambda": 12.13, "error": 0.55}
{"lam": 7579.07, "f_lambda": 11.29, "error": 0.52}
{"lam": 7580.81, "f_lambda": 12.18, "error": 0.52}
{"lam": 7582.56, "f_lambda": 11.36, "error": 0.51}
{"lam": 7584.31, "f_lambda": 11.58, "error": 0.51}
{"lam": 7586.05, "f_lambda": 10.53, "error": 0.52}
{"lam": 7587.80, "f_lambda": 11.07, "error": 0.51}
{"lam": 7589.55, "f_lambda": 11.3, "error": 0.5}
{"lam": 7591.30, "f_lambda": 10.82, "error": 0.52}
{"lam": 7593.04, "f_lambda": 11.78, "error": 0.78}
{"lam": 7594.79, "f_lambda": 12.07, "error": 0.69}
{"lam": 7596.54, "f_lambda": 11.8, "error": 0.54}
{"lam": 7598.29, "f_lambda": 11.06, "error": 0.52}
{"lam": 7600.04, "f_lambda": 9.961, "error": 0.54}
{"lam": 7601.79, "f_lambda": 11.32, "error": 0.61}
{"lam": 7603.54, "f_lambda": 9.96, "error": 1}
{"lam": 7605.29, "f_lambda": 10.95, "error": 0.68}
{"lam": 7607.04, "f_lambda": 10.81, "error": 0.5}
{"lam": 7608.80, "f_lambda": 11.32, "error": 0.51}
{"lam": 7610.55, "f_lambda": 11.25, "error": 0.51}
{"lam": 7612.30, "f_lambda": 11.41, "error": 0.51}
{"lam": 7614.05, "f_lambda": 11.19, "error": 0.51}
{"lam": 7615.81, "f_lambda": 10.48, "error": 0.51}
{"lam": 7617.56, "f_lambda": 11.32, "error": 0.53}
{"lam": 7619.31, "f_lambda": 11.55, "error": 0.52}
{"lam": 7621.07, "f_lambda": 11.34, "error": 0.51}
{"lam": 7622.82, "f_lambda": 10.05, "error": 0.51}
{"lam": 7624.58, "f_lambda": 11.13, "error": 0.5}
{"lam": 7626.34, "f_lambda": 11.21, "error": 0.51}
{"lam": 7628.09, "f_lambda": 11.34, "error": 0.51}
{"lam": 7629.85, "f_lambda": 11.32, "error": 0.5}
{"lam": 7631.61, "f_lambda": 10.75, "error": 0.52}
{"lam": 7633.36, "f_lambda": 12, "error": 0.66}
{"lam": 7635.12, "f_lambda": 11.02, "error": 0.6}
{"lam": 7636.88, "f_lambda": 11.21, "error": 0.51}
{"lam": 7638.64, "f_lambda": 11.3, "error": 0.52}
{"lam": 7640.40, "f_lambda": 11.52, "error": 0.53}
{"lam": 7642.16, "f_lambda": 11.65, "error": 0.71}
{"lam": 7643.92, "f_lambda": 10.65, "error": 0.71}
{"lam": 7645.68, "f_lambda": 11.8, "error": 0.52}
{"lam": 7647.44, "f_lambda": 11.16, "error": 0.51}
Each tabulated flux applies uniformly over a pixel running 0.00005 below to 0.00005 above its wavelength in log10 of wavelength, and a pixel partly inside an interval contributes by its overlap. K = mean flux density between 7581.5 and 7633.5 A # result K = 11.1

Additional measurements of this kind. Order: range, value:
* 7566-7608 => 11.3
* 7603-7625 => 11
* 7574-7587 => 11.5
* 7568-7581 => 11.9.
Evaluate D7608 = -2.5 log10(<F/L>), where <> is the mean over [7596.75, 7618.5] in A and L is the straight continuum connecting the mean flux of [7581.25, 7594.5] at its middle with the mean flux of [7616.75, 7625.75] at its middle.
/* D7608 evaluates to 0.02 mag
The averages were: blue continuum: 11.3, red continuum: 11.1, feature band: 10.9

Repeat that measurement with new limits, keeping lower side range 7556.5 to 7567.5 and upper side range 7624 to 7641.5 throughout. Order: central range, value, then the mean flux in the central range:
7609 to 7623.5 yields 0.022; 11.1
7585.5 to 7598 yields 0.006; 11.3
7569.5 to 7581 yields -0.028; 11.8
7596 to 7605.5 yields 0.057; 10.8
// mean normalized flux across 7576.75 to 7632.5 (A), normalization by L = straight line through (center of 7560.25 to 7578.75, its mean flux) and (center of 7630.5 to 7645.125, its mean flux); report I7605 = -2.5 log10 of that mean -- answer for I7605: 0.03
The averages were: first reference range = 11.7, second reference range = 11.3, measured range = 11.2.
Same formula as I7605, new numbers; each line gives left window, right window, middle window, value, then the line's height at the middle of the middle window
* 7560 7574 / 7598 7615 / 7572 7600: -0.01 mag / 11.3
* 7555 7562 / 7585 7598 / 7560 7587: 0.00 mag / 11.6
